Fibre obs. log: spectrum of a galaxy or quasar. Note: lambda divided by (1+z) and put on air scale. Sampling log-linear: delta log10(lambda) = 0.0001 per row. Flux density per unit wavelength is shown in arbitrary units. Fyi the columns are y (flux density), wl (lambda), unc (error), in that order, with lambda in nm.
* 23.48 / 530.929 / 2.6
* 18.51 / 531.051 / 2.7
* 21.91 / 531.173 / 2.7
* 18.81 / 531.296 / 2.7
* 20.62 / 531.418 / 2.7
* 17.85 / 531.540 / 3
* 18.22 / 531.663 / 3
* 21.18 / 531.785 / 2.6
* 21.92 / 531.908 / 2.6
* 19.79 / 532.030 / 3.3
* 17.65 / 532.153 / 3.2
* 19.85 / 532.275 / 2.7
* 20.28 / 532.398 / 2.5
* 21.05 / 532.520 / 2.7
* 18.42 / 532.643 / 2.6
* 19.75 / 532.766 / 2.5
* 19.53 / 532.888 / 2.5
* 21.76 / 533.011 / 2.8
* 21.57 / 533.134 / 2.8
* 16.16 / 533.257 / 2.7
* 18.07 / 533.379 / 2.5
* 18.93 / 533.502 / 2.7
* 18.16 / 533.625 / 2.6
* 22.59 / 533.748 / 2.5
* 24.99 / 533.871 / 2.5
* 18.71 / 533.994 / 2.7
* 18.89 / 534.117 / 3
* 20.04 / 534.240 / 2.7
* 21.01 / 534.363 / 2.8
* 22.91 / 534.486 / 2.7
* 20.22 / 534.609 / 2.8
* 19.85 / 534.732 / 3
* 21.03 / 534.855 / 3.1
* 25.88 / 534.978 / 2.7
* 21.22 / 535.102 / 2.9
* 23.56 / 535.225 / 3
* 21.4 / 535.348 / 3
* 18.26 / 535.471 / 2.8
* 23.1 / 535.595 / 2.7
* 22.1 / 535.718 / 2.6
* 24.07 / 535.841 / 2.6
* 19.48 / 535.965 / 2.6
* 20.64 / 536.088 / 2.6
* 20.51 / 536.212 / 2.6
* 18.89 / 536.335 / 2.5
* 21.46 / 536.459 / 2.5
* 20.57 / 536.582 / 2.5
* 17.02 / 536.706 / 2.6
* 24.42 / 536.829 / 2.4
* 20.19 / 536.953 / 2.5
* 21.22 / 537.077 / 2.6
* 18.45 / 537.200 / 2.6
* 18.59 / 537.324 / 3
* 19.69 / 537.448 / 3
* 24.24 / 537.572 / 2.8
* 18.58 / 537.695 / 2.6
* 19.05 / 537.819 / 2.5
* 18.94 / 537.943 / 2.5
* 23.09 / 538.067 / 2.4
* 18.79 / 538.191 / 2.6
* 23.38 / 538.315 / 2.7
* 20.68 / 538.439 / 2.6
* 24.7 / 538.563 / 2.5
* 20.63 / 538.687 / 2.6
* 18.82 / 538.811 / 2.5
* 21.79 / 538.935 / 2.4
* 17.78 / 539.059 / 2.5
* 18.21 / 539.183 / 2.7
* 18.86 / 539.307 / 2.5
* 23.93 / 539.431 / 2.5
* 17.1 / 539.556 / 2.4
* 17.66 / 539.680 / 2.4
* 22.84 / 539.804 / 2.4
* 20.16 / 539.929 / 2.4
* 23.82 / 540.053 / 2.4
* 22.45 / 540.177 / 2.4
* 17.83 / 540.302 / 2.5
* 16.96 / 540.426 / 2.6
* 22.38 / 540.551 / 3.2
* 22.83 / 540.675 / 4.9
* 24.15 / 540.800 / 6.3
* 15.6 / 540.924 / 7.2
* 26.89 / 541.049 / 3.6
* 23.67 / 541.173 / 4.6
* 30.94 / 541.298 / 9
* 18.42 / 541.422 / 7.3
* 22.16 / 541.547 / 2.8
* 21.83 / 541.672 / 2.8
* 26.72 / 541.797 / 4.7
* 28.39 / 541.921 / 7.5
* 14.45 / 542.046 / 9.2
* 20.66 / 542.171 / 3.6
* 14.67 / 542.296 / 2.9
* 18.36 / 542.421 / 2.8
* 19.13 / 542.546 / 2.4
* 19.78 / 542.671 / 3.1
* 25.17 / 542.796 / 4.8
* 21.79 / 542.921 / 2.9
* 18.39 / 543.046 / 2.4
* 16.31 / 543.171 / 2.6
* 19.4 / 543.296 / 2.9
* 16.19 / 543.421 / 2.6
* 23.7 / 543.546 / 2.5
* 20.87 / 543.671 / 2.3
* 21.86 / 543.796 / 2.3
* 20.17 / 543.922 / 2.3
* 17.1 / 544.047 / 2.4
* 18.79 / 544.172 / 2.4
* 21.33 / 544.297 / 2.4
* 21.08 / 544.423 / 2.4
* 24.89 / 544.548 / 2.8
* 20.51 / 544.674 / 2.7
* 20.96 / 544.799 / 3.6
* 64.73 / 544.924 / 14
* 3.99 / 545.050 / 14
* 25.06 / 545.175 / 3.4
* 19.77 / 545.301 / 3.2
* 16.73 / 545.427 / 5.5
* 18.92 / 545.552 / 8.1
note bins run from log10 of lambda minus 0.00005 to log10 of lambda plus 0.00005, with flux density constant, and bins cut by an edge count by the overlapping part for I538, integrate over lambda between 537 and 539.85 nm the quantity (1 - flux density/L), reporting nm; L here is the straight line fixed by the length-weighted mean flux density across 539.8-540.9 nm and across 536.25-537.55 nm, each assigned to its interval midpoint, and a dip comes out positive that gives 0.05 nm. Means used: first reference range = 20.2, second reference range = 21.2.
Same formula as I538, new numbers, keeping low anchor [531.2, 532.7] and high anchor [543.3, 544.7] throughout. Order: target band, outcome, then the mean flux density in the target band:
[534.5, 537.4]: -0.15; 21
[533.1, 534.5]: -0.02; 20.1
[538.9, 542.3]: -0.17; 21.3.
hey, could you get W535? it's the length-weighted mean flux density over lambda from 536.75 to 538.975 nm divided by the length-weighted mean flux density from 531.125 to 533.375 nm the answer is 1.05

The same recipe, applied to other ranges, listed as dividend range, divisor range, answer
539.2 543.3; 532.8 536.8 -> 1.01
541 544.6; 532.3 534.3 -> 1.06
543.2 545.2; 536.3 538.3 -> 1.10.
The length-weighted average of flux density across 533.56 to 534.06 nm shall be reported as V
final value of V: 21.1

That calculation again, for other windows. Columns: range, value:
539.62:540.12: 21.2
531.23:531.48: 19.7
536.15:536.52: 20.3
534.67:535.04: 22.3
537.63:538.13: 20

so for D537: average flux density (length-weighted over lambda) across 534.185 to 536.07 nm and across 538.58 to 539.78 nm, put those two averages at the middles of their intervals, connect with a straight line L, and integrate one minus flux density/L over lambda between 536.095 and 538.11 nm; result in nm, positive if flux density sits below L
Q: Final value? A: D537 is 0.04 nm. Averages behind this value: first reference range 21.6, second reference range 19.7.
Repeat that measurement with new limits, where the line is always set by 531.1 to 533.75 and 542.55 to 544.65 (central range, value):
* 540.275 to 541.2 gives -0.05 nm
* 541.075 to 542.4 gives -0.13 nm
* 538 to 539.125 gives -0.06 nm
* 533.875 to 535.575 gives -0.12 nm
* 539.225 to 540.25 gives -0.03 nm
